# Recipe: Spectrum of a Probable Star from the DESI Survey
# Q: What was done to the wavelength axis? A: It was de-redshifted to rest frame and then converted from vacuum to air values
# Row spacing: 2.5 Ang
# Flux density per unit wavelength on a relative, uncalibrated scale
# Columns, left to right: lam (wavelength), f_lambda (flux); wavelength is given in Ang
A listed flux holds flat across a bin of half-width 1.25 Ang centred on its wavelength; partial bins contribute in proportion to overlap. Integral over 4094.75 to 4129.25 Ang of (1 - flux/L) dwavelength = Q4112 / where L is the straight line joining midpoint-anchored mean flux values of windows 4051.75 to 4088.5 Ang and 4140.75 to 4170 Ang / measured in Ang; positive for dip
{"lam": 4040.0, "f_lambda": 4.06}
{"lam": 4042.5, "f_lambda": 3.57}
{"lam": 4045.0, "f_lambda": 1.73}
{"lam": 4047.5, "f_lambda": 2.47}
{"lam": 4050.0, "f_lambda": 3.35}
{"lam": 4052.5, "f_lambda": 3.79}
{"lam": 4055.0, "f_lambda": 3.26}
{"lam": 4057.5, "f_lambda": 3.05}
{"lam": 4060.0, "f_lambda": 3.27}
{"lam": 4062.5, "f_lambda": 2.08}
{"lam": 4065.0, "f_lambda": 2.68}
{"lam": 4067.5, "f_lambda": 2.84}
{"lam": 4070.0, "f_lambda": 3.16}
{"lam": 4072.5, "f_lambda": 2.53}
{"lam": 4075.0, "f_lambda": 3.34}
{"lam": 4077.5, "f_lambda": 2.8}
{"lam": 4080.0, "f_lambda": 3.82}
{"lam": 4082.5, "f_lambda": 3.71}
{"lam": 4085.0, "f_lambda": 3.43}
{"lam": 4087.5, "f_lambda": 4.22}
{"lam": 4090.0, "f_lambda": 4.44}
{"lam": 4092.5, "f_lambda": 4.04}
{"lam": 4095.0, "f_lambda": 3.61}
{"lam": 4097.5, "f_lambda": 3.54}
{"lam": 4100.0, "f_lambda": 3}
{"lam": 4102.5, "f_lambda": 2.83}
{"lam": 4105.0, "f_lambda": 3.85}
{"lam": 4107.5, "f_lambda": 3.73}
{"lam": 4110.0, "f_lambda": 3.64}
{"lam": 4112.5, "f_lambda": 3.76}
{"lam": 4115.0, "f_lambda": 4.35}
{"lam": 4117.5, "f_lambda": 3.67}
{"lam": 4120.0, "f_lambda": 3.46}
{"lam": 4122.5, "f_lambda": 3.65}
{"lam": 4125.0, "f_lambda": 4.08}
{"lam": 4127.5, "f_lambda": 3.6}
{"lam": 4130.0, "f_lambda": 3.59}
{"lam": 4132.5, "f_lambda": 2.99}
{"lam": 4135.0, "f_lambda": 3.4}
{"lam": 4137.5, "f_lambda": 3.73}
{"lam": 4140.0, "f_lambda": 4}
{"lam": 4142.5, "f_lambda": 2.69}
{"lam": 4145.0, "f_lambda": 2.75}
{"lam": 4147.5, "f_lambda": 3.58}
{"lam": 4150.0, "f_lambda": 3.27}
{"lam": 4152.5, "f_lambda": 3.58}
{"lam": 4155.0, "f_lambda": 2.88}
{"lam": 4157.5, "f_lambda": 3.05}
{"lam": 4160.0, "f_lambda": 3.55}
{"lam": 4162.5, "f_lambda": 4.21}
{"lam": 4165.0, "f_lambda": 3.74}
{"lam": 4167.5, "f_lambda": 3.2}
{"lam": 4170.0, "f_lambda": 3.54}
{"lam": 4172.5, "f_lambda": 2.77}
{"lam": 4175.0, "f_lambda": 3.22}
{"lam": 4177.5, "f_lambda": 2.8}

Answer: -3.9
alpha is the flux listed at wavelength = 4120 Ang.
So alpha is 3.46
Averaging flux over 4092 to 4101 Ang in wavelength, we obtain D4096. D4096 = 3.52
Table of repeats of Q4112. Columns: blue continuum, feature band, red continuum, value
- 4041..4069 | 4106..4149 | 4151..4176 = -4.6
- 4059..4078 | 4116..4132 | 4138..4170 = -2.3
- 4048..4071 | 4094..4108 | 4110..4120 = 0.9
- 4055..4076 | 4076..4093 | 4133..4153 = -4.3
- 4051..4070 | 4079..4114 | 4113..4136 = -3.4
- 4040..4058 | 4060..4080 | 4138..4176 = 1.8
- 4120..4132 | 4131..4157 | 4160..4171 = 2.7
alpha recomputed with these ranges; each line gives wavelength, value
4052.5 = 3.79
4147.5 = 3.58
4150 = 3.27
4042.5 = 3.57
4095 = 3.61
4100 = 3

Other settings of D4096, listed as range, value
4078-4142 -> 3.66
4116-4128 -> 3.71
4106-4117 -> 3.86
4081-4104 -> 3.65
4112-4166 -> 3.52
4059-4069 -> 2.71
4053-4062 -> 3.15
